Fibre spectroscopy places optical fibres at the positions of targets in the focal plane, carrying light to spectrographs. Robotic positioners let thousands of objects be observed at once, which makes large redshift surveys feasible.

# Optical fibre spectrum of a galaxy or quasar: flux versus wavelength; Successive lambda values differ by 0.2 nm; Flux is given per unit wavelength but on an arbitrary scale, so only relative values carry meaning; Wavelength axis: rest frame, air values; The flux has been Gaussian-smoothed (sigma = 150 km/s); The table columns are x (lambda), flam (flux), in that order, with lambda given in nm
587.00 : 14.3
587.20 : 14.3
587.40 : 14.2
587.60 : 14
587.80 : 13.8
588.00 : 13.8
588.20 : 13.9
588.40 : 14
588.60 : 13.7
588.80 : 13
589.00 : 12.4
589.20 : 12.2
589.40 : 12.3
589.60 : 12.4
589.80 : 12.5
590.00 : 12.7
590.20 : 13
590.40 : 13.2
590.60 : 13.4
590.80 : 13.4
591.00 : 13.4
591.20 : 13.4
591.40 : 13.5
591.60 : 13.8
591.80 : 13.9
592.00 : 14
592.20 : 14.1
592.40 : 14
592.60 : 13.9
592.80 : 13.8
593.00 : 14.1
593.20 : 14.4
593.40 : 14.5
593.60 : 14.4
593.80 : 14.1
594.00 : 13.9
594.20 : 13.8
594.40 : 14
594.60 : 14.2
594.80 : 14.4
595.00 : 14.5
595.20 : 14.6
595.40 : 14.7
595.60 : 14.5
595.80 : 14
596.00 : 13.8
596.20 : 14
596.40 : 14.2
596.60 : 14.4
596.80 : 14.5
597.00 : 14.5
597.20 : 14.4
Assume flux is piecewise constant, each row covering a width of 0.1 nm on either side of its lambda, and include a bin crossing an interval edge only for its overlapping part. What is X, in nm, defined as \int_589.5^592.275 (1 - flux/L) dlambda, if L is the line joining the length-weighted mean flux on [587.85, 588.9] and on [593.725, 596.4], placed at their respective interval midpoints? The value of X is 0.110 nm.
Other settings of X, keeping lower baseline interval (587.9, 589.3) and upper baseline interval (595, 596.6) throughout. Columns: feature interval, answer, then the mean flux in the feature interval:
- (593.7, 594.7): 0.004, 14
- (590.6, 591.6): 0.013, 13.5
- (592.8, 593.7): -0.023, 14.3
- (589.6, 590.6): 0.047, 12.9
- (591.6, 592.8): -0.015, 14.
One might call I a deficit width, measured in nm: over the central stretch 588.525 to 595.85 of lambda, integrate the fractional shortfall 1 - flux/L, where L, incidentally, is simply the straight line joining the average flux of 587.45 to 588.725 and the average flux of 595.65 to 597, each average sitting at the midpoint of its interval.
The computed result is 0.184 nm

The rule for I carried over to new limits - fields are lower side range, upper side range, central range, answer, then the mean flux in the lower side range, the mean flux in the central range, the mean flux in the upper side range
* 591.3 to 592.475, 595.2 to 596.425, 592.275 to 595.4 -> -0.03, 13.9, 14.2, 14.2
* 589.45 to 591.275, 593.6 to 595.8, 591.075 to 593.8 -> -0.07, 13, 14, 14.3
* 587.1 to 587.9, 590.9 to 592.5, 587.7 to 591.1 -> 0.20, 14.1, 13.1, 13.8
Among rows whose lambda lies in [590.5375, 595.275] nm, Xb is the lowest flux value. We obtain 13.4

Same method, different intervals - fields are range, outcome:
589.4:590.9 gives 12.4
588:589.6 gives 12.2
